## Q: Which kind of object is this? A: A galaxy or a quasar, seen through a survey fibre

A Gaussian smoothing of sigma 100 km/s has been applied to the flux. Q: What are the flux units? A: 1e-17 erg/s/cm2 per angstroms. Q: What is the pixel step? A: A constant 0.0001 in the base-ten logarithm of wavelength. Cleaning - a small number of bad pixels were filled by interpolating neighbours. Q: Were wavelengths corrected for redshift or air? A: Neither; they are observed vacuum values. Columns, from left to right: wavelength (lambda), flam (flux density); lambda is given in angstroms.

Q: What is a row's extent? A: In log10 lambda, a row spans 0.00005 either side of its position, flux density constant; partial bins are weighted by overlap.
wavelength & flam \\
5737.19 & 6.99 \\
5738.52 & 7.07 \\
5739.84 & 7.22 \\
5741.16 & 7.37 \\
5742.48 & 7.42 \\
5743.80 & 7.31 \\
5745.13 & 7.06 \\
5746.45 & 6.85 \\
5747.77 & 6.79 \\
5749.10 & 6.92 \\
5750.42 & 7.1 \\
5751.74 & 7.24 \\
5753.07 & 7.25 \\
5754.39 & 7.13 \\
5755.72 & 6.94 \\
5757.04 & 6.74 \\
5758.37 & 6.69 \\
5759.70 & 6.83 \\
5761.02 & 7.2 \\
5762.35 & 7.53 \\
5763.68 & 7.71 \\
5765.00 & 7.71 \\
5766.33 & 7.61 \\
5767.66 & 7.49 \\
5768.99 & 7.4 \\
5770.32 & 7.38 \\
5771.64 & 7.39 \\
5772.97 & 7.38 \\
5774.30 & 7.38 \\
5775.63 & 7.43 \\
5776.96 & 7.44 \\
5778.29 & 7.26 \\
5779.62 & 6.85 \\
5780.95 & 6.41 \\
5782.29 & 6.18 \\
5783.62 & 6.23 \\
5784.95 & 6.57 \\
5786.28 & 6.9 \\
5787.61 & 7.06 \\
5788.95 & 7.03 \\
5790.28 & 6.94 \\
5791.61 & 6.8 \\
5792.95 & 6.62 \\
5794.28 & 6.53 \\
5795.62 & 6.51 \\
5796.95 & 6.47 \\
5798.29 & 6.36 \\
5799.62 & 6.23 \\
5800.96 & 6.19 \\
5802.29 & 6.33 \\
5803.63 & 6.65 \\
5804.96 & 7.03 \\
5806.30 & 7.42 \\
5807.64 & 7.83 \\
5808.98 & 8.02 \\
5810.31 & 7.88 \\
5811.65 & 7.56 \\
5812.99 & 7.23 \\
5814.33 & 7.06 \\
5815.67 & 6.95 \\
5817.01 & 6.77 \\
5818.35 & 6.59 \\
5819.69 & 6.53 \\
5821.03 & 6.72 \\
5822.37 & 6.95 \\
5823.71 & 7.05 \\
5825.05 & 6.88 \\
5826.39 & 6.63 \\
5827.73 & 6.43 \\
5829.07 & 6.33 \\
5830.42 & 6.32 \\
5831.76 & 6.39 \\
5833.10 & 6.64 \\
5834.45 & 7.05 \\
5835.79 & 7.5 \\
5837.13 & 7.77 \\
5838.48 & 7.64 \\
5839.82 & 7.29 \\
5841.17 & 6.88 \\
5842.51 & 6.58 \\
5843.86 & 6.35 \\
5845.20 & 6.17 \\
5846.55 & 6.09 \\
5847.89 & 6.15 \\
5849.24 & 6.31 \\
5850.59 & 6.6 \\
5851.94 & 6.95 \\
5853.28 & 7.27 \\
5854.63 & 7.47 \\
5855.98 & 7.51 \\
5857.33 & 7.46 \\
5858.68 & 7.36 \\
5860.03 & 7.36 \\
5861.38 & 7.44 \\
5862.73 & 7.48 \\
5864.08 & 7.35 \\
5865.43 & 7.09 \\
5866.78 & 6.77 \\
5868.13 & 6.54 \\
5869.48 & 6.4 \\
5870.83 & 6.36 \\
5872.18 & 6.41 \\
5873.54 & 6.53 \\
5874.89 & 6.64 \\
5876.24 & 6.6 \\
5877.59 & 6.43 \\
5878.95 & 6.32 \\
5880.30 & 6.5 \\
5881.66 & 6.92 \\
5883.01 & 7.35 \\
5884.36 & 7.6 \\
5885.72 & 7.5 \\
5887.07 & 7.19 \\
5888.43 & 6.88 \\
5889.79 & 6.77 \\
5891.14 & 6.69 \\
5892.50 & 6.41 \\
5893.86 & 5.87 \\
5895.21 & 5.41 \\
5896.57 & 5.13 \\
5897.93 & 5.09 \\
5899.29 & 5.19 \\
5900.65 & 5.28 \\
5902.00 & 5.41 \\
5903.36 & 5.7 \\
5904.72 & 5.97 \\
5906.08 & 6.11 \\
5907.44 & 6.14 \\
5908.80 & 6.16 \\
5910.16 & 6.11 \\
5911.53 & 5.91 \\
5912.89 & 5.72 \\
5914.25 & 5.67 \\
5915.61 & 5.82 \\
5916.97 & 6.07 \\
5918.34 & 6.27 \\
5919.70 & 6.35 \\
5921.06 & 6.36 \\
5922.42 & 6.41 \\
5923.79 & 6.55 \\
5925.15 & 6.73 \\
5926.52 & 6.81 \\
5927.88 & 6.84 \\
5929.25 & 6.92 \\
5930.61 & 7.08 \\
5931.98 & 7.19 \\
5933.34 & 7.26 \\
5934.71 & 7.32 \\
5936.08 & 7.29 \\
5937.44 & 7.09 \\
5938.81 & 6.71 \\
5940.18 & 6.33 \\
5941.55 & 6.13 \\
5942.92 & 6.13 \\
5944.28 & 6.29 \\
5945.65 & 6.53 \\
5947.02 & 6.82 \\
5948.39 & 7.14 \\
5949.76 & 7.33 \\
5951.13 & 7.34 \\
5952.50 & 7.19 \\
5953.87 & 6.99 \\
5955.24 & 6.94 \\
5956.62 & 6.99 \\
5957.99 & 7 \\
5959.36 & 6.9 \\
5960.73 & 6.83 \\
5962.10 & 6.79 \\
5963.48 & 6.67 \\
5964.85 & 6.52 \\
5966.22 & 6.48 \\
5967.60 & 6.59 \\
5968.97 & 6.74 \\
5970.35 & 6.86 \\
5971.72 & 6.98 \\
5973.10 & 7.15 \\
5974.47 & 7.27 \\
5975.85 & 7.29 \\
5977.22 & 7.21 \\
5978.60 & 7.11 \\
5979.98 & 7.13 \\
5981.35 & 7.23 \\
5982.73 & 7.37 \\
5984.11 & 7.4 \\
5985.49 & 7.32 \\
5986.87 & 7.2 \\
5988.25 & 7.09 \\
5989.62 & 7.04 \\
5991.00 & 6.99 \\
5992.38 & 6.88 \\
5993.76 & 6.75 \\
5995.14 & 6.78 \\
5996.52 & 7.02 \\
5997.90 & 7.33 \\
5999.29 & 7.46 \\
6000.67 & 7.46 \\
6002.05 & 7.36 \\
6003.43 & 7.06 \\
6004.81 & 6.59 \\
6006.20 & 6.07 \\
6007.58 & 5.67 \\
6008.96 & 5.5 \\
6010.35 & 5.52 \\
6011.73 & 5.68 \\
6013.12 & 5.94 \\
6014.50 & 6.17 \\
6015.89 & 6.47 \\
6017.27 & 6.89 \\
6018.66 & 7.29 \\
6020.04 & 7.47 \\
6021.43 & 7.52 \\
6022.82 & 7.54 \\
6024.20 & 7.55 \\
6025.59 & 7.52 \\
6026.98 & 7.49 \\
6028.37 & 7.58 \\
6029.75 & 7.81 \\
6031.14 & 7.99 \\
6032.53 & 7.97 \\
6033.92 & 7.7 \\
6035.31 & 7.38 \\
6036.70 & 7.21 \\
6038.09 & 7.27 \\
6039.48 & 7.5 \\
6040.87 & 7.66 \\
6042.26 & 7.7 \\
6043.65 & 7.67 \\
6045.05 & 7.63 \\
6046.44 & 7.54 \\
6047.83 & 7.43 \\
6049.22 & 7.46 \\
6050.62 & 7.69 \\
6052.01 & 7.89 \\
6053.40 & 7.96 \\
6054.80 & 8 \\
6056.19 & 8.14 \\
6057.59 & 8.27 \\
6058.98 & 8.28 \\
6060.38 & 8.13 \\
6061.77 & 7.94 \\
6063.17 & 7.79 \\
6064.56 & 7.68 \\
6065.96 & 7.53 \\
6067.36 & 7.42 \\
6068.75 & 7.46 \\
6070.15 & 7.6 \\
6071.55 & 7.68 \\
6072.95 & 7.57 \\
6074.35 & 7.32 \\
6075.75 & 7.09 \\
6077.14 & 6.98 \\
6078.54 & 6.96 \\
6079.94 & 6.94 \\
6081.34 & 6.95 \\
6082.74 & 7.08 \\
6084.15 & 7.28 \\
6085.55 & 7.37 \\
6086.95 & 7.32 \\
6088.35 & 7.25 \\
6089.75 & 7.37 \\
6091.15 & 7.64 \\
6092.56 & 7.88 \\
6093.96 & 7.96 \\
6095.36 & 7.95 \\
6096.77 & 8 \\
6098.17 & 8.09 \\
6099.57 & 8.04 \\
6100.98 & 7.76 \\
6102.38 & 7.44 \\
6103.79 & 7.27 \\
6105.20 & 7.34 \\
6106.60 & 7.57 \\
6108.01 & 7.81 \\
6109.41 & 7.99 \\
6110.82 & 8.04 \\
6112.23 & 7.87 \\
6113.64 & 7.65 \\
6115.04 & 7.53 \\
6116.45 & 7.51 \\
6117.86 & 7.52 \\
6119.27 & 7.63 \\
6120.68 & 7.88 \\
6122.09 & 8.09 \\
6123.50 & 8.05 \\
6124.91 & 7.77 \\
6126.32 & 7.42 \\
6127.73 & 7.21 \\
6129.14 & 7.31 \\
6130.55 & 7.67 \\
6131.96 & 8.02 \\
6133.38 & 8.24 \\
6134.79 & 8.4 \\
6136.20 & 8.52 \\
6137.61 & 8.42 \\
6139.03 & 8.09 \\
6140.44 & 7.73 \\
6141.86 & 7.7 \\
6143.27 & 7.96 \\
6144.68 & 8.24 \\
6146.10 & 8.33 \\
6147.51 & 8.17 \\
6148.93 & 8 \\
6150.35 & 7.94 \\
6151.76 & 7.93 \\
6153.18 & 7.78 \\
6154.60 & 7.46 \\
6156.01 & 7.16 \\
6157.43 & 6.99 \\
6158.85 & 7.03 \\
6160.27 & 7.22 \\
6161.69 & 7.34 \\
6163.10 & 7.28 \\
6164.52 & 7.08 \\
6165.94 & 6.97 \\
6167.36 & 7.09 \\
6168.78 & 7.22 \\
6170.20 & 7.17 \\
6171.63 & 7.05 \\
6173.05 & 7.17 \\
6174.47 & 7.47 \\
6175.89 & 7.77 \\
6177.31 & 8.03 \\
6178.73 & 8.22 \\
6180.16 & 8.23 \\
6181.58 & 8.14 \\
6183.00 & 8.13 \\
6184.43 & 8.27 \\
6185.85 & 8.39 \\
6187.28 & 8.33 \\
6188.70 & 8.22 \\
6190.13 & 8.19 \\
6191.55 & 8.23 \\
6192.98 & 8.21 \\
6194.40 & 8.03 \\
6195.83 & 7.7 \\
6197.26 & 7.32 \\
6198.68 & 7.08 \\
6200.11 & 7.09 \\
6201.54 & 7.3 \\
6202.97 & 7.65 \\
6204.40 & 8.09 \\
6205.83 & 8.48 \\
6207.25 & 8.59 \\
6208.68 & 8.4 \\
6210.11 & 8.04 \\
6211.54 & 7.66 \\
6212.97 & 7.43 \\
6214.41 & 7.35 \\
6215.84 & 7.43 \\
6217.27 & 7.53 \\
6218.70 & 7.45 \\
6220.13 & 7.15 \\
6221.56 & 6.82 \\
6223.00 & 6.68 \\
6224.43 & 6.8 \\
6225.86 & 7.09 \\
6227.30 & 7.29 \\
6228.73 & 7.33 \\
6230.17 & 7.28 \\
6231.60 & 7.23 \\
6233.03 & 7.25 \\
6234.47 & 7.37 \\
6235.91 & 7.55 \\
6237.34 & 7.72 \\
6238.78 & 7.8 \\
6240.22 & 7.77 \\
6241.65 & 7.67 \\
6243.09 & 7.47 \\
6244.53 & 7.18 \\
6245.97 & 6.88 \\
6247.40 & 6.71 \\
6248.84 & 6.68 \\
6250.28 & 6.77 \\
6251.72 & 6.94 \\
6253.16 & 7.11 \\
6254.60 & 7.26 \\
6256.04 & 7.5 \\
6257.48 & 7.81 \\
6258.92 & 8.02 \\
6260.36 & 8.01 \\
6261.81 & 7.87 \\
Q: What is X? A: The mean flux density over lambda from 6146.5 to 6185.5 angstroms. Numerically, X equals 7.58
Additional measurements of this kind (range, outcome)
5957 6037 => 7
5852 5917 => 6.49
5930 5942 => 6.94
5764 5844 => 6.96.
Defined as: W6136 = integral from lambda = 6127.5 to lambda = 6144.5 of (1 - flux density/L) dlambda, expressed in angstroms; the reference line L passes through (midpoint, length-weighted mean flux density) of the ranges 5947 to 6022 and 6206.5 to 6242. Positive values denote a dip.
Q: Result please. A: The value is -1.7 angstroms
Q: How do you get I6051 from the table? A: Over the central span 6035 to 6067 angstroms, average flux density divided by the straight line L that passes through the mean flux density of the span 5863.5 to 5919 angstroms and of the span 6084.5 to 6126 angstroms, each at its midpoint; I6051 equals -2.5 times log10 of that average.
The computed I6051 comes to -0.055 mag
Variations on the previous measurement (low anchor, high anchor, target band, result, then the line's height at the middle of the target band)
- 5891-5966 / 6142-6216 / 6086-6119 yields -0.050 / 7.34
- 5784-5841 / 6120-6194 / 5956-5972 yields 0.079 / 7.29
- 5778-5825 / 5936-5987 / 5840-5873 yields 0.003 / 6.87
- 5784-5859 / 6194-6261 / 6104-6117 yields -0.060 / 7.27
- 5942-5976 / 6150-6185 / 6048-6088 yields -0.052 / 7.2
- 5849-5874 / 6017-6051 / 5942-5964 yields 0.065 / 7.29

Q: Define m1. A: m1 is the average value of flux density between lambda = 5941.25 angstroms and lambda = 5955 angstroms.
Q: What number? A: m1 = 6.82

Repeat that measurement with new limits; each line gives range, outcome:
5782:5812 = 6.84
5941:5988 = 6.94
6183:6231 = 7.67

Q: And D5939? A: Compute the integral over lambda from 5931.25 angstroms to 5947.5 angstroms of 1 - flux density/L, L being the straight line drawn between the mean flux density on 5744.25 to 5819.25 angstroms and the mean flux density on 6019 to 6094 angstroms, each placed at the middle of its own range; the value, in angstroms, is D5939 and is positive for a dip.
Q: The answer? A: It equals 1.3 angstroms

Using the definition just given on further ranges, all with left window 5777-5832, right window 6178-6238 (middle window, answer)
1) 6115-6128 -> -0.3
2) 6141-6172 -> 0.2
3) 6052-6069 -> -1.2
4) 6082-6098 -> -0.3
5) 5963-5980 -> 0.6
